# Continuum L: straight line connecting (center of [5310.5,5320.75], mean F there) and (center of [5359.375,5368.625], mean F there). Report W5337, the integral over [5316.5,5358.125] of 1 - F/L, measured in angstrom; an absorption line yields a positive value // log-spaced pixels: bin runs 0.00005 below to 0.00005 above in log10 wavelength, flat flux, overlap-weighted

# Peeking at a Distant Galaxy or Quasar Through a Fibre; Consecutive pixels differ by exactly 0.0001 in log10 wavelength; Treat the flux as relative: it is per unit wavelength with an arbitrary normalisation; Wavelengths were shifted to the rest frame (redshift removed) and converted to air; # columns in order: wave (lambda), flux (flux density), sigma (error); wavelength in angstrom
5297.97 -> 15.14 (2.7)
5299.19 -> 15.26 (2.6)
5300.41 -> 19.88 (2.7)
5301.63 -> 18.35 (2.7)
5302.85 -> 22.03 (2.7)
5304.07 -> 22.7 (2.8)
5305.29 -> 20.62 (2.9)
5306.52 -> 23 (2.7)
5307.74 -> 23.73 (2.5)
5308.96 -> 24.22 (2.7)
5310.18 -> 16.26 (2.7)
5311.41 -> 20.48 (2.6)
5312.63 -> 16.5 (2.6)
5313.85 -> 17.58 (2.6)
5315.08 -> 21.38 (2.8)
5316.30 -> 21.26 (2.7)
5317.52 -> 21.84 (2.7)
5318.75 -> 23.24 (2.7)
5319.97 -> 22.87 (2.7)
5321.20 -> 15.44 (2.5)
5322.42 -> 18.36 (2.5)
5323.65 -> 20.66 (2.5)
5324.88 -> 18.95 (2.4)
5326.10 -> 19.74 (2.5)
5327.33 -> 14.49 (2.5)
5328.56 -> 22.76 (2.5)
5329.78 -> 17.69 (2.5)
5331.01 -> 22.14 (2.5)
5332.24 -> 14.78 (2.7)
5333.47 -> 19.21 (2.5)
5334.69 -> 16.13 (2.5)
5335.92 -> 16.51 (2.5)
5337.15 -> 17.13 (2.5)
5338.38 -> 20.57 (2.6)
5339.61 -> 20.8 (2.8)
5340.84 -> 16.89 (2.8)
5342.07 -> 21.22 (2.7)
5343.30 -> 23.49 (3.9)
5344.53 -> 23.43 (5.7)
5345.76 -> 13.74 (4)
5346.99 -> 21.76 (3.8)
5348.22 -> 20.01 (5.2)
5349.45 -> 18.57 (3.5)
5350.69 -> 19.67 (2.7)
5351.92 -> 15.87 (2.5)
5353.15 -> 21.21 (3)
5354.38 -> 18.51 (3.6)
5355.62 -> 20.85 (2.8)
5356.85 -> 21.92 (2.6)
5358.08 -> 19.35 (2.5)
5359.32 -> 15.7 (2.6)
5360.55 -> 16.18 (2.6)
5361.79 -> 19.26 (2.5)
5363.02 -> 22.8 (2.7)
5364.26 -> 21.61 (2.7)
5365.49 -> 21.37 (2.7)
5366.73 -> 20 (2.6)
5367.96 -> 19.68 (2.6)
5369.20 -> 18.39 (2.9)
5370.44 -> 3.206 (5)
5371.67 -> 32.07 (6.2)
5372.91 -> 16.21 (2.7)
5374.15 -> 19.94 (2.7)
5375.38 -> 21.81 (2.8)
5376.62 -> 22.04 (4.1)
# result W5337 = 1.5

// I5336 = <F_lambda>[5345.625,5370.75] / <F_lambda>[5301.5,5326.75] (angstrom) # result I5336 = 0.92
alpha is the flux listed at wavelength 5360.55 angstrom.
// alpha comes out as 16.18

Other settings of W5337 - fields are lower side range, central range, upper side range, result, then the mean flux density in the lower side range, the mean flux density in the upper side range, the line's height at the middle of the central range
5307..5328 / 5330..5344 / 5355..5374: 0.44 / 19.8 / 19.3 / 19.6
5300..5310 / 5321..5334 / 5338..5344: 1.45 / 21.6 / 20.6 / 21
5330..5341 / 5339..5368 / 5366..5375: -2.03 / 18.3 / 18.6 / 18.5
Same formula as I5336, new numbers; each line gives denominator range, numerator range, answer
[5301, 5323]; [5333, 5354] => 0.93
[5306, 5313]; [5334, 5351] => 0.93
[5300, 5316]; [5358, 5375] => 0.93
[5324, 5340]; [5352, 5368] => 1.07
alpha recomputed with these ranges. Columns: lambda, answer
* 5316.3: 21.26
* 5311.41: 20.48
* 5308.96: 24.22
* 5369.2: 18.39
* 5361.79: 19.26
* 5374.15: 19.94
